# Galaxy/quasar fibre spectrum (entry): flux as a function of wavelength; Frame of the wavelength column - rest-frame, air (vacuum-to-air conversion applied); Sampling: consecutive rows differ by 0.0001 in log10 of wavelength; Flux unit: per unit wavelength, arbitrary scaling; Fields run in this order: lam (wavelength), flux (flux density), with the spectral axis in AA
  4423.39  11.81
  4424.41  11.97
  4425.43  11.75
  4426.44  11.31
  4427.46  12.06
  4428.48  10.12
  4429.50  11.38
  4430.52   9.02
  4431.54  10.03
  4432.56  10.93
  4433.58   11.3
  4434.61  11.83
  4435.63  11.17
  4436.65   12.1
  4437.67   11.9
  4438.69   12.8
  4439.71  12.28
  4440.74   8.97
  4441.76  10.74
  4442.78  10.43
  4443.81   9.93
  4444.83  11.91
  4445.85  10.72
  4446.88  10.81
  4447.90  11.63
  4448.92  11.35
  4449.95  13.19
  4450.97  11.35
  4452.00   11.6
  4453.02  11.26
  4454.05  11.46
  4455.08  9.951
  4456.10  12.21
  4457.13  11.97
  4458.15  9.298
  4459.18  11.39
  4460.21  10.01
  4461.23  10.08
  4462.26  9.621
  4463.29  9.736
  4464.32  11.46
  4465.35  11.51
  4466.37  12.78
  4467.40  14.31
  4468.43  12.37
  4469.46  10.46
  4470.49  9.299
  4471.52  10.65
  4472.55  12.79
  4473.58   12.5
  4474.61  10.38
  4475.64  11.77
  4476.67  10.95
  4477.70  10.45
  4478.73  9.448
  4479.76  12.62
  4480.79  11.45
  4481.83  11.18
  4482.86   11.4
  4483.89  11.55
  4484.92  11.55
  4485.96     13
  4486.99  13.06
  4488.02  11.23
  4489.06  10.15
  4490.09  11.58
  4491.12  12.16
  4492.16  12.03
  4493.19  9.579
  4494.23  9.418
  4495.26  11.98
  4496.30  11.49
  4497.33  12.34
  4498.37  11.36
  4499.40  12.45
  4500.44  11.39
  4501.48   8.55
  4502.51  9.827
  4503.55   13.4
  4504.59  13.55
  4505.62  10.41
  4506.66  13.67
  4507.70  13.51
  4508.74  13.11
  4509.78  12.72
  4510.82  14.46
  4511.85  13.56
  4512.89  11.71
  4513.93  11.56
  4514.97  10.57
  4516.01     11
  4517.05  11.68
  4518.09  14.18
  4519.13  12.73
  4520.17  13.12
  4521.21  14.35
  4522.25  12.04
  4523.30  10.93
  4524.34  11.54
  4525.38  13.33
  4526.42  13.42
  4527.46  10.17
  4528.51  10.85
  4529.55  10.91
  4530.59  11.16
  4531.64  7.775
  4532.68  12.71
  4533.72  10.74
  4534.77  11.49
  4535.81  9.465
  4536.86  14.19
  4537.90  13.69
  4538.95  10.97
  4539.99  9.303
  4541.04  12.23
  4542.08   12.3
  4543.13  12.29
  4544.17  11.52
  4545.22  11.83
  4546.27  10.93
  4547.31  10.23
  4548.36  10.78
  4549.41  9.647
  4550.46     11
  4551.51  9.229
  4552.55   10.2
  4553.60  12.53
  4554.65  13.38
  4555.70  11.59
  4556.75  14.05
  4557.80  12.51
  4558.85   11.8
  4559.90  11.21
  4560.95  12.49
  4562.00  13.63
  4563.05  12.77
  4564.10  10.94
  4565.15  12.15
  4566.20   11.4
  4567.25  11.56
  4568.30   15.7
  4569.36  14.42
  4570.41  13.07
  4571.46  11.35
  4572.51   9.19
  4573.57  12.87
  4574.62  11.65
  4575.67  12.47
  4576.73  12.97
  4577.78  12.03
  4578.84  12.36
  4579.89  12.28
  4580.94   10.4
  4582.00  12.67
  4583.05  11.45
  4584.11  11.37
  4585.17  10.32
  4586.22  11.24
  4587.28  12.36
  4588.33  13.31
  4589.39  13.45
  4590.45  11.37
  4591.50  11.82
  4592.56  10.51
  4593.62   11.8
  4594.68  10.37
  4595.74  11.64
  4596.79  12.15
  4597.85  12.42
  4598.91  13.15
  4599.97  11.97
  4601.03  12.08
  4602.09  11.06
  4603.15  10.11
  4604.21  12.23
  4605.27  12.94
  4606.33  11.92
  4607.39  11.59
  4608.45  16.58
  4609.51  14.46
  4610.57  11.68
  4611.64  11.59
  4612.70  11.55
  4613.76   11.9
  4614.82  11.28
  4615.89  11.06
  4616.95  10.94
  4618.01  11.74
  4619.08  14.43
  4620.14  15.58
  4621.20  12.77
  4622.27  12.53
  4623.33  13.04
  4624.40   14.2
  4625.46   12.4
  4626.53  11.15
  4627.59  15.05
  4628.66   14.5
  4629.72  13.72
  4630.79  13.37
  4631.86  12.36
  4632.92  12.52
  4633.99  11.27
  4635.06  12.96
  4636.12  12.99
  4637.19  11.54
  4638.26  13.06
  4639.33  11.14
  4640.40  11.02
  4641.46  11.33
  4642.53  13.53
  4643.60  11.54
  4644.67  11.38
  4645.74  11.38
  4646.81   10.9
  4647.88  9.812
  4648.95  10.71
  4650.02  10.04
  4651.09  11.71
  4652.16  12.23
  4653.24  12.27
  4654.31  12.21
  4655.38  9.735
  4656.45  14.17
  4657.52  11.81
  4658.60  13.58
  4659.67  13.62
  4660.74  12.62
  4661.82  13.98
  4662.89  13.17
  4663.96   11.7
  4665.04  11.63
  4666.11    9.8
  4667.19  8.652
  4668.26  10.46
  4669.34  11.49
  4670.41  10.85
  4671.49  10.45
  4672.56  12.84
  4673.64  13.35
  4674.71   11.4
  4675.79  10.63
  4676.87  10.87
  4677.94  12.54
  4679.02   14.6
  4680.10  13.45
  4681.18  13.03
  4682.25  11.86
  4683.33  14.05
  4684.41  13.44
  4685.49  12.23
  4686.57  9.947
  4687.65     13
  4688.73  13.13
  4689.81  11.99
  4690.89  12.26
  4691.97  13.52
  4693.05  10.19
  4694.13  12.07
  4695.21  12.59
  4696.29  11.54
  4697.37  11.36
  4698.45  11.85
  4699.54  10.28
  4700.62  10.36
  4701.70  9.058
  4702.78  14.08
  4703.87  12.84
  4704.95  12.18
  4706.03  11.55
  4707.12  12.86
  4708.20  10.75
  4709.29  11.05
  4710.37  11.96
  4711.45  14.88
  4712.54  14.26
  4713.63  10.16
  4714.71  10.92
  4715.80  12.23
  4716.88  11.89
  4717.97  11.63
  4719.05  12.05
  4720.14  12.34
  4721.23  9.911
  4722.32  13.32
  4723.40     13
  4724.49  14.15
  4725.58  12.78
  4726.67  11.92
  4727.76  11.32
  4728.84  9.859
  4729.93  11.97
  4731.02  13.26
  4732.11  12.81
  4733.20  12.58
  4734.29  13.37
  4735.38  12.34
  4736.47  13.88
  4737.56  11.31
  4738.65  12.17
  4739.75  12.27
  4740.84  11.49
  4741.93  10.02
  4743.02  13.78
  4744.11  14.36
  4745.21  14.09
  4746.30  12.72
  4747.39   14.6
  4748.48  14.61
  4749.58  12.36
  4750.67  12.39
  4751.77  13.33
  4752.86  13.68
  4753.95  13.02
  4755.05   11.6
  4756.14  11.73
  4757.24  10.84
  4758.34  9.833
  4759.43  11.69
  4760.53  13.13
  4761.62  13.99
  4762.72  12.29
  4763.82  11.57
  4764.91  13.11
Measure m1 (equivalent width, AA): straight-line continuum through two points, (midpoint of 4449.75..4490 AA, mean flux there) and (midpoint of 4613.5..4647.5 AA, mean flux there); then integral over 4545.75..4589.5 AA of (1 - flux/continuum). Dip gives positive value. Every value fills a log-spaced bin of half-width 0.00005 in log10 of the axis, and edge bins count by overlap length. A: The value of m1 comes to 0.3 AA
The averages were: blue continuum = 11.3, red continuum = 12.4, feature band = 11.9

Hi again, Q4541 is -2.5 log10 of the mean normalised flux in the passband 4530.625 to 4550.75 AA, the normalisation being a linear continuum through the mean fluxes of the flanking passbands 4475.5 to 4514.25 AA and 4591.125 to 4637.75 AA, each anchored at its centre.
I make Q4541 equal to 0.07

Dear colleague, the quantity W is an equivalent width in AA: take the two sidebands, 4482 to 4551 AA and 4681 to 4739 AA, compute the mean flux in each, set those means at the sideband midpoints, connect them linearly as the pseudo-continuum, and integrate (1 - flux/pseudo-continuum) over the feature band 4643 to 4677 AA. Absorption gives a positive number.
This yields 1.2 AA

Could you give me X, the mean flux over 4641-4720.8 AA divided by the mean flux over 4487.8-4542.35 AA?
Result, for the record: 1.01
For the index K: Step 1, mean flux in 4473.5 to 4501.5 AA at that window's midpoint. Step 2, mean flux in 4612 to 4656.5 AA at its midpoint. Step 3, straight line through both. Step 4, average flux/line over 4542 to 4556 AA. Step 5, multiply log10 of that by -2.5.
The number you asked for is 0.05 mag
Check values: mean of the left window 11.4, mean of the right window 12.2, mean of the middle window 11.2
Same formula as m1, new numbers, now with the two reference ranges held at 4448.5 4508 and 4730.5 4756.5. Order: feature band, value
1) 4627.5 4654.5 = 0.5 AA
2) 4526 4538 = 0.4 AA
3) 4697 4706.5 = 0.8 AA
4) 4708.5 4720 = 0.5 AA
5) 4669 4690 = 0.4 AA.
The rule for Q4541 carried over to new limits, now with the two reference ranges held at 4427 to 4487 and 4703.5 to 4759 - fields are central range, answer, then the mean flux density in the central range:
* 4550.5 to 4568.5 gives -0.04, 12.1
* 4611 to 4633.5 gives -0.07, 12.7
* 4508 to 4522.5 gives -0.11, 12.7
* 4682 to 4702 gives 0.03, 11.9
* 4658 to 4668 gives 0.00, 12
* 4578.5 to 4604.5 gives 0.00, 11.7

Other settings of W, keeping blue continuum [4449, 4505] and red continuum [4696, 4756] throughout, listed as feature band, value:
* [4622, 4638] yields -1.3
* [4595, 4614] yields -0.7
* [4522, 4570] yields -0.5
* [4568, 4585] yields -0.7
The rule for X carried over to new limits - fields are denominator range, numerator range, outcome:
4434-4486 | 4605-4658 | 1.09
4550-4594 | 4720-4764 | 1.04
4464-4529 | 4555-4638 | 1.04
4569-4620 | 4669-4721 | 1.00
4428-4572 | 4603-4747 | 1.05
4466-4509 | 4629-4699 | 1.04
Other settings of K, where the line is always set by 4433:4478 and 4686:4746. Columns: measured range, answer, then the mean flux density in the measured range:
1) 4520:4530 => -0.05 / 12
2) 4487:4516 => -0.04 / 11.8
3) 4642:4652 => 0.06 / 11.3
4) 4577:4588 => 0.00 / 11.7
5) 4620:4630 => -0.14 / 13.4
